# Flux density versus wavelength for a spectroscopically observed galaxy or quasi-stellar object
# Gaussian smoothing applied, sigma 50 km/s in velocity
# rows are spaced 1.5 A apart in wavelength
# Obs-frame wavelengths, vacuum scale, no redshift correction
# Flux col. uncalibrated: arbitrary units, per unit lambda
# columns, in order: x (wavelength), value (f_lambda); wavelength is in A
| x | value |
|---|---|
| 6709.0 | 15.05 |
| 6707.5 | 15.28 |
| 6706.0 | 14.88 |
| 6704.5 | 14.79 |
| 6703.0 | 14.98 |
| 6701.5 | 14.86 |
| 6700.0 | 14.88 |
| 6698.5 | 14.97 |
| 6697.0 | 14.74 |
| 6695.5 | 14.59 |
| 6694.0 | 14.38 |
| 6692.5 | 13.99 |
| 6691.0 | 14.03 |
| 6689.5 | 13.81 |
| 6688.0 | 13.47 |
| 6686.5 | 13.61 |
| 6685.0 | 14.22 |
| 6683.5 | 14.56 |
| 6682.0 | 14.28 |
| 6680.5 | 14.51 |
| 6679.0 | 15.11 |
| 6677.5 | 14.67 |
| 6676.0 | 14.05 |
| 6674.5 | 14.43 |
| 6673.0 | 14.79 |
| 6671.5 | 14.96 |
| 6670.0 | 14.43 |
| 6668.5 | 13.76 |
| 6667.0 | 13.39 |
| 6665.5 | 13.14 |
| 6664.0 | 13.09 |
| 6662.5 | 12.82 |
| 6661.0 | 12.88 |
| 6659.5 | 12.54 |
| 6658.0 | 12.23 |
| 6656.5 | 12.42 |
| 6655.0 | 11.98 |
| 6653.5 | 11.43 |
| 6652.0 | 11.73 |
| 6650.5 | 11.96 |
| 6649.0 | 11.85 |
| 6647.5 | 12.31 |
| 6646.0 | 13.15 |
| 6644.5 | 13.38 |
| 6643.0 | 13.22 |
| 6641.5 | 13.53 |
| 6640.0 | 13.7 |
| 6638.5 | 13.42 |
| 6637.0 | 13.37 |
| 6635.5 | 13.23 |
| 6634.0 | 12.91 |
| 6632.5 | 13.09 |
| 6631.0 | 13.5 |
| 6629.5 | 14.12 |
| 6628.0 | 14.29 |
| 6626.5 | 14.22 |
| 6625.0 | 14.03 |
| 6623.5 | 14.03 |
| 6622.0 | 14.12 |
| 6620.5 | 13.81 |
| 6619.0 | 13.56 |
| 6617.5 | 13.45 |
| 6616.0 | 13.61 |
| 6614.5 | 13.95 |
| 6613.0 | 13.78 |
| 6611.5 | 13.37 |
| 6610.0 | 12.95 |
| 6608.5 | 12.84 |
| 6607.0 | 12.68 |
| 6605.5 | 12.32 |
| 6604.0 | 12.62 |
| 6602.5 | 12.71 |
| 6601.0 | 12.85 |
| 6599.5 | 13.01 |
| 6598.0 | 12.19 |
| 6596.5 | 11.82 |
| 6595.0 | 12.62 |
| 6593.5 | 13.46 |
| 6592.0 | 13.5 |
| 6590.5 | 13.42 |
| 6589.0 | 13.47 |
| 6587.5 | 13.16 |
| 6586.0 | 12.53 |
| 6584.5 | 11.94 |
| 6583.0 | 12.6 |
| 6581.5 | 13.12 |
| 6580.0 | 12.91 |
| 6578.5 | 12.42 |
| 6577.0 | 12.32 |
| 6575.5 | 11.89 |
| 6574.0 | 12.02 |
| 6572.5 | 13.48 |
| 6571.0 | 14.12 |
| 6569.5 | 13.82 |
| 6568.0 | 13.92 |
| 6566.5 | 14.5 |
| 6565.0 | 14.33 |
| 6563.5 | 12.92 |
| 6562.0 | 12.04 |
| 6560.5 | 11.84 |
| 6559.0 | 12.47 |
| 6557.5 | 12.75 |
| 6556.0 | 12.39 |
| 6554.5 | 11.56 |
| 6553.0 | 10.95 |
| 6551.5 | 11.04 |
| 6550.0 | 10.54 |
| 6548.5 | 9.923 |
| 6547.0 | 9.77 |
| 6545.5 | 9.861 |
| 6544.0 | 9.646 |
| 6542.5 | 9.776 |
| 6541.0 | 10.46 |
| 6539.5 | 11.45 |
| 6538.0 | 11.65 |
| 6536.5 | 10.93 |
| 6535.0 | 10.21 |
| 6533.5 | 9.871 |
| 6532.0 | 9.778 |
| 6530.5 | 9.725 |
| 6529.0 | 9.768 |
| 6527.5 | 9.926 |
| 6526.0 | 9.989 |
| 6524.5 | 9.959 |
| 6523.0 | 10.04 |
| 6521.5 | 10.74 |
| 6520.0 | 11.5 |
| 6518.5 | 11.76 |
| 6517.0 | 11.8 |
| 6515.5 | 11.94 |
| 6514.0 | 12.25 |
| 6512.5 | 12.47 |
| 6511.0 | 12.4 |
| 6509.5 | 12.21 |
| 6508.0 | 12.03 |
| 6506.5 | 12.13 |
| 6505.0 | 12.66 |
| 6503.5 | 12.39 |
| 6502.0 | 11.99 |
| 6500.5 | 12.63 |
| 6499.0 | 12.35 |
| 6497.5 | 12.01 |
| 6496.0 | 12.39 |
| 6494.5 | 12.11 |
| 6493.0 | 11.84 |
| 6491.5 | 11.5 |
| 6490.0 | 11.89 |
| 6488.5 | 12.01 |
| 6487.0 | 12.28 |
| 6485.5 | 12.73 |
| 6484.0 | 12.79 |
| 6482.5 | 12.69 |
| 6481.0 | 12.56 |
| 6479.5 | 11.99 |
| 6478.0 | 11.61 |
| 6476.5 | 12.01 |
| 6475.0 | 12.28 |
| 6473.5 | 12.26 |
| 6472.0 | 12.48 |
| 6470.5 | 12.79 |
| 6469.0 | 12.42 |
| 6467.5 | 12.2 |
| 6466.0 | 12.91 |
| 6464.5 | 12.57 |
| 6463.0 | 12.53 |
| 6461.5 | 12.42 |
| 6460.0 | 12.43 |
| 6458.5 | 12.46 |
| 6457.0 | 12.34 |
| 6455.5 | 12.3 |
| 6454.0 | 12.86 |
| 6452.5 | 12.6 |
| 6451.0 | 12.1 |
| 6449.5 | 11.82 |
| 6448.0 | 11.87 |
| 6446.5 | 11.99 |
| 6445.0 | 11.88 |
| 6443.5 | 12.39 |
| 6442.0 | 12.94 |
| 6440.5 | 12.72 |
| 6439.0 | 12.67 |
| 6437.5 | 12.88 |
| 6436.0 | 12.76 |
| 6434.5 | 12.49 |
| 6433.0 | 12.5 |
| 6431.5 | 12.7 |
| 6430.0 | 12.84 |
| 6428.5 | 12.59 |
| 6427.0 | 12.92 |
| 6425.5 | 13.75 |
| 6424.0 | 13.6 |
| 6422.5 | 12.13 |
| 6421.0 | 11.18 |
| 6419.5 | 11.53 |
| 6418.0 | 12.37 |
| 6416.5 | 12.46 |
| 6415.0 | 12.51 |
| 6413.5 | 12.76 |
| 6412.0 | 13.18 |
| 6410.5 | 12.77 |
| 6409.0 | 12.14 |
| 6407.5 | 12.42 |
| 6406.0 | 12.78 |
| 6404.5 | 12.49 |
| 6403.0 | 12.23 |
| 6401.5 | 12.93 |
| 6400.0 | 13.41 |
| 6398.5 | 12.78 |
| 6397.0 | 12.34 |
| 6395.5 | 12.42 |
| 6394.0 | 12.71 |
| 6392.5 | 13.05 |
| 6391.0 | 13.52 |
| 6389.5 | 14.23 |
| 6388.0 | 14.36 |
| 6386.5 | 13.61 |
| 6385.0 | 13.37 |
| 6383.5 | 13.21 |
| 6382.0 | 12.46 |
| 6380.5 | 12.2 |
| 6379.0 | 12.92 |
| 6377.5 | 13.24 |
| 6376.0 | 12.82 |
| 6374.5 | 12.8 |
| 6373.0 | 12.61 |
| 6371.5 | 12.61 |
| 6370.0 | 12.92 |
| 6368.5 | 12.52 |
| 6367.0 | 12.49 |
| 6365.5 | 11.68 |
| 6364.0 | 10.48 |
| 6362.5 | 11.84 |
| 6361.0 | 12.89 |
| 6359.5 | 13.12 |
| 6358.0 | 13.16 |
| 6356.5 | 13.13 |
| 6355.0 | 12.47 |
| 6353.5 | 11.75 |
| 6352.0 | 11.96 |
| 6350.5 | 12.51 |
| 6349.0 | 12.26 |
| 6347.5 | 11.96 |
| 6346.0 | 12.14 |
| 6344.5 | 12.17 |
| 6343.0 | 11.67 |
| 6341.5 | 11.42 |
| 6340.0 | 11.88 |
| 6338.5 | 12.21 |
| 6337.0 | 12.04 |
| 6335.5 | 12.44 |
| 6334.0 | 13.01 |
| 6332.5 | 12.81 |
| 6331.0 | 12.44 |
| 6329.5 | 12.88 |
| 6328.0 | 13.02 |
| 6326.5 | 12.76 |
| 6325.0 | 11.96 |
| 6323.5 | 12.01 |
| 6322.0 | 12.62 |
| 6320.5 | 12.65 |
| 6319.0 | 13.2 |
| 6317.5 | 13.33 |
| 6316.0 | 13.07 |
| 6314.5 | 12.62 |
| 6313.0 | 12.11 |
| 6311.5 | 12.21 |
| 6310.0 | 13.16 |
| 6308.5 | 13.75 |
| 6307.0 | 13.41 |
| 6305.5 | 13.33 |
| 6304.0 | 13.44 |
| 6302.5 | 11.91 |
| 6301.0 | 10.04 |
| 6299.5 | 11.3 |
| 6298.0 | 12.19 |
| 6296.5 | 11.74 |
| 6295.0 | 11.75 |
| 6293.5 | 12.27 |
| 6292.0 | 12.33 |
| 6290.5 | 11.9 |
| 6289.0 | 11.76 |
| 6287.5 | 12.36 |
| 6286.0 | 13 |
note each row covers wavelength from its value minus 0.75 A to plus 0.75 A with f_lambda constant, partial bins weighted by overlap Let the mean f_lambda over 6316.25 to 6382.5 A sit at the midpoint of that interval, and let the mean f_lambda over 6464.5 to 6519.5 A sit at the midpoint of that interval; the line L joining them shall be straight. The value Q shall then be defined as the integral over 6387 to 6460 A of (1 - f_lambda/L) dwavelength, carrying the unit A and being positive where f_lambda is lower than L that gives -1.8 A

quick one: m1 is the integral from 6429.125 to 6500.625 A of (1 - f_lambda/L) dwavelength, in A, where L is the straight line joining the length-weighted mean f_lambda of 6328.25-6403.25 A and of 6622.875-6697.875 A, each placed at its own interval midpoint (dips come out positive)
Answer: 3.1 A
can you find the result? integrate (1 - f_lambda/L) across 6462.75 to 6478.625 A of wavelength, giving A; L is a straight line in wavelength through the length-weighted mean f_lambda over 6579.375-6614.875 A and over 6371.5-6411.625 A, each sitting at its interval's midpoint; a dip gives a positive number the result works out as 0.66 A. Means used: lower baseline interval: 12.9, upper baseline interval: 12.9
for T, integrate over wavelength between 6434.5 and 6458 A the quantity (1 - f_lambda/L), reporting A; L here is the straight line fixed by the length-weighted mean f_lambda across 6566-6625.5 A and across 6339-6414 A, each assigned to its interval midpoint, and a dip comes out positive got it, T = 0.67 A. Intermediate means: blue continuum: 12.6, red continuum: 13.1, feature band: 12.4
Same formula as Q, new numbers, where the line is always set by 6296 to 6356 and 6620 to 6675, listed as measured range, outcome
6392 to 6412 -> -0.09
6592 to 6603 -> 0.35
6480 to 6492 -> 0.48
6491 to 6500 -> 0.56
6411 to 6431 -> 0.08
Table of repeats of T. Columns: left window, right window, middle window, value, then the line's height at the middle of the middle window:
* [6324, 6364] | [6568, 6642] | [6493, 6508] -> 0.7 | 12.8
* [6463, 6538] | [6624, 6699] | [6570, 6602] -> -0.2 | 12.7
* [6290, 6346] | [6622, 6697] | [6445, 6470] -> 1.0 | 12.9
